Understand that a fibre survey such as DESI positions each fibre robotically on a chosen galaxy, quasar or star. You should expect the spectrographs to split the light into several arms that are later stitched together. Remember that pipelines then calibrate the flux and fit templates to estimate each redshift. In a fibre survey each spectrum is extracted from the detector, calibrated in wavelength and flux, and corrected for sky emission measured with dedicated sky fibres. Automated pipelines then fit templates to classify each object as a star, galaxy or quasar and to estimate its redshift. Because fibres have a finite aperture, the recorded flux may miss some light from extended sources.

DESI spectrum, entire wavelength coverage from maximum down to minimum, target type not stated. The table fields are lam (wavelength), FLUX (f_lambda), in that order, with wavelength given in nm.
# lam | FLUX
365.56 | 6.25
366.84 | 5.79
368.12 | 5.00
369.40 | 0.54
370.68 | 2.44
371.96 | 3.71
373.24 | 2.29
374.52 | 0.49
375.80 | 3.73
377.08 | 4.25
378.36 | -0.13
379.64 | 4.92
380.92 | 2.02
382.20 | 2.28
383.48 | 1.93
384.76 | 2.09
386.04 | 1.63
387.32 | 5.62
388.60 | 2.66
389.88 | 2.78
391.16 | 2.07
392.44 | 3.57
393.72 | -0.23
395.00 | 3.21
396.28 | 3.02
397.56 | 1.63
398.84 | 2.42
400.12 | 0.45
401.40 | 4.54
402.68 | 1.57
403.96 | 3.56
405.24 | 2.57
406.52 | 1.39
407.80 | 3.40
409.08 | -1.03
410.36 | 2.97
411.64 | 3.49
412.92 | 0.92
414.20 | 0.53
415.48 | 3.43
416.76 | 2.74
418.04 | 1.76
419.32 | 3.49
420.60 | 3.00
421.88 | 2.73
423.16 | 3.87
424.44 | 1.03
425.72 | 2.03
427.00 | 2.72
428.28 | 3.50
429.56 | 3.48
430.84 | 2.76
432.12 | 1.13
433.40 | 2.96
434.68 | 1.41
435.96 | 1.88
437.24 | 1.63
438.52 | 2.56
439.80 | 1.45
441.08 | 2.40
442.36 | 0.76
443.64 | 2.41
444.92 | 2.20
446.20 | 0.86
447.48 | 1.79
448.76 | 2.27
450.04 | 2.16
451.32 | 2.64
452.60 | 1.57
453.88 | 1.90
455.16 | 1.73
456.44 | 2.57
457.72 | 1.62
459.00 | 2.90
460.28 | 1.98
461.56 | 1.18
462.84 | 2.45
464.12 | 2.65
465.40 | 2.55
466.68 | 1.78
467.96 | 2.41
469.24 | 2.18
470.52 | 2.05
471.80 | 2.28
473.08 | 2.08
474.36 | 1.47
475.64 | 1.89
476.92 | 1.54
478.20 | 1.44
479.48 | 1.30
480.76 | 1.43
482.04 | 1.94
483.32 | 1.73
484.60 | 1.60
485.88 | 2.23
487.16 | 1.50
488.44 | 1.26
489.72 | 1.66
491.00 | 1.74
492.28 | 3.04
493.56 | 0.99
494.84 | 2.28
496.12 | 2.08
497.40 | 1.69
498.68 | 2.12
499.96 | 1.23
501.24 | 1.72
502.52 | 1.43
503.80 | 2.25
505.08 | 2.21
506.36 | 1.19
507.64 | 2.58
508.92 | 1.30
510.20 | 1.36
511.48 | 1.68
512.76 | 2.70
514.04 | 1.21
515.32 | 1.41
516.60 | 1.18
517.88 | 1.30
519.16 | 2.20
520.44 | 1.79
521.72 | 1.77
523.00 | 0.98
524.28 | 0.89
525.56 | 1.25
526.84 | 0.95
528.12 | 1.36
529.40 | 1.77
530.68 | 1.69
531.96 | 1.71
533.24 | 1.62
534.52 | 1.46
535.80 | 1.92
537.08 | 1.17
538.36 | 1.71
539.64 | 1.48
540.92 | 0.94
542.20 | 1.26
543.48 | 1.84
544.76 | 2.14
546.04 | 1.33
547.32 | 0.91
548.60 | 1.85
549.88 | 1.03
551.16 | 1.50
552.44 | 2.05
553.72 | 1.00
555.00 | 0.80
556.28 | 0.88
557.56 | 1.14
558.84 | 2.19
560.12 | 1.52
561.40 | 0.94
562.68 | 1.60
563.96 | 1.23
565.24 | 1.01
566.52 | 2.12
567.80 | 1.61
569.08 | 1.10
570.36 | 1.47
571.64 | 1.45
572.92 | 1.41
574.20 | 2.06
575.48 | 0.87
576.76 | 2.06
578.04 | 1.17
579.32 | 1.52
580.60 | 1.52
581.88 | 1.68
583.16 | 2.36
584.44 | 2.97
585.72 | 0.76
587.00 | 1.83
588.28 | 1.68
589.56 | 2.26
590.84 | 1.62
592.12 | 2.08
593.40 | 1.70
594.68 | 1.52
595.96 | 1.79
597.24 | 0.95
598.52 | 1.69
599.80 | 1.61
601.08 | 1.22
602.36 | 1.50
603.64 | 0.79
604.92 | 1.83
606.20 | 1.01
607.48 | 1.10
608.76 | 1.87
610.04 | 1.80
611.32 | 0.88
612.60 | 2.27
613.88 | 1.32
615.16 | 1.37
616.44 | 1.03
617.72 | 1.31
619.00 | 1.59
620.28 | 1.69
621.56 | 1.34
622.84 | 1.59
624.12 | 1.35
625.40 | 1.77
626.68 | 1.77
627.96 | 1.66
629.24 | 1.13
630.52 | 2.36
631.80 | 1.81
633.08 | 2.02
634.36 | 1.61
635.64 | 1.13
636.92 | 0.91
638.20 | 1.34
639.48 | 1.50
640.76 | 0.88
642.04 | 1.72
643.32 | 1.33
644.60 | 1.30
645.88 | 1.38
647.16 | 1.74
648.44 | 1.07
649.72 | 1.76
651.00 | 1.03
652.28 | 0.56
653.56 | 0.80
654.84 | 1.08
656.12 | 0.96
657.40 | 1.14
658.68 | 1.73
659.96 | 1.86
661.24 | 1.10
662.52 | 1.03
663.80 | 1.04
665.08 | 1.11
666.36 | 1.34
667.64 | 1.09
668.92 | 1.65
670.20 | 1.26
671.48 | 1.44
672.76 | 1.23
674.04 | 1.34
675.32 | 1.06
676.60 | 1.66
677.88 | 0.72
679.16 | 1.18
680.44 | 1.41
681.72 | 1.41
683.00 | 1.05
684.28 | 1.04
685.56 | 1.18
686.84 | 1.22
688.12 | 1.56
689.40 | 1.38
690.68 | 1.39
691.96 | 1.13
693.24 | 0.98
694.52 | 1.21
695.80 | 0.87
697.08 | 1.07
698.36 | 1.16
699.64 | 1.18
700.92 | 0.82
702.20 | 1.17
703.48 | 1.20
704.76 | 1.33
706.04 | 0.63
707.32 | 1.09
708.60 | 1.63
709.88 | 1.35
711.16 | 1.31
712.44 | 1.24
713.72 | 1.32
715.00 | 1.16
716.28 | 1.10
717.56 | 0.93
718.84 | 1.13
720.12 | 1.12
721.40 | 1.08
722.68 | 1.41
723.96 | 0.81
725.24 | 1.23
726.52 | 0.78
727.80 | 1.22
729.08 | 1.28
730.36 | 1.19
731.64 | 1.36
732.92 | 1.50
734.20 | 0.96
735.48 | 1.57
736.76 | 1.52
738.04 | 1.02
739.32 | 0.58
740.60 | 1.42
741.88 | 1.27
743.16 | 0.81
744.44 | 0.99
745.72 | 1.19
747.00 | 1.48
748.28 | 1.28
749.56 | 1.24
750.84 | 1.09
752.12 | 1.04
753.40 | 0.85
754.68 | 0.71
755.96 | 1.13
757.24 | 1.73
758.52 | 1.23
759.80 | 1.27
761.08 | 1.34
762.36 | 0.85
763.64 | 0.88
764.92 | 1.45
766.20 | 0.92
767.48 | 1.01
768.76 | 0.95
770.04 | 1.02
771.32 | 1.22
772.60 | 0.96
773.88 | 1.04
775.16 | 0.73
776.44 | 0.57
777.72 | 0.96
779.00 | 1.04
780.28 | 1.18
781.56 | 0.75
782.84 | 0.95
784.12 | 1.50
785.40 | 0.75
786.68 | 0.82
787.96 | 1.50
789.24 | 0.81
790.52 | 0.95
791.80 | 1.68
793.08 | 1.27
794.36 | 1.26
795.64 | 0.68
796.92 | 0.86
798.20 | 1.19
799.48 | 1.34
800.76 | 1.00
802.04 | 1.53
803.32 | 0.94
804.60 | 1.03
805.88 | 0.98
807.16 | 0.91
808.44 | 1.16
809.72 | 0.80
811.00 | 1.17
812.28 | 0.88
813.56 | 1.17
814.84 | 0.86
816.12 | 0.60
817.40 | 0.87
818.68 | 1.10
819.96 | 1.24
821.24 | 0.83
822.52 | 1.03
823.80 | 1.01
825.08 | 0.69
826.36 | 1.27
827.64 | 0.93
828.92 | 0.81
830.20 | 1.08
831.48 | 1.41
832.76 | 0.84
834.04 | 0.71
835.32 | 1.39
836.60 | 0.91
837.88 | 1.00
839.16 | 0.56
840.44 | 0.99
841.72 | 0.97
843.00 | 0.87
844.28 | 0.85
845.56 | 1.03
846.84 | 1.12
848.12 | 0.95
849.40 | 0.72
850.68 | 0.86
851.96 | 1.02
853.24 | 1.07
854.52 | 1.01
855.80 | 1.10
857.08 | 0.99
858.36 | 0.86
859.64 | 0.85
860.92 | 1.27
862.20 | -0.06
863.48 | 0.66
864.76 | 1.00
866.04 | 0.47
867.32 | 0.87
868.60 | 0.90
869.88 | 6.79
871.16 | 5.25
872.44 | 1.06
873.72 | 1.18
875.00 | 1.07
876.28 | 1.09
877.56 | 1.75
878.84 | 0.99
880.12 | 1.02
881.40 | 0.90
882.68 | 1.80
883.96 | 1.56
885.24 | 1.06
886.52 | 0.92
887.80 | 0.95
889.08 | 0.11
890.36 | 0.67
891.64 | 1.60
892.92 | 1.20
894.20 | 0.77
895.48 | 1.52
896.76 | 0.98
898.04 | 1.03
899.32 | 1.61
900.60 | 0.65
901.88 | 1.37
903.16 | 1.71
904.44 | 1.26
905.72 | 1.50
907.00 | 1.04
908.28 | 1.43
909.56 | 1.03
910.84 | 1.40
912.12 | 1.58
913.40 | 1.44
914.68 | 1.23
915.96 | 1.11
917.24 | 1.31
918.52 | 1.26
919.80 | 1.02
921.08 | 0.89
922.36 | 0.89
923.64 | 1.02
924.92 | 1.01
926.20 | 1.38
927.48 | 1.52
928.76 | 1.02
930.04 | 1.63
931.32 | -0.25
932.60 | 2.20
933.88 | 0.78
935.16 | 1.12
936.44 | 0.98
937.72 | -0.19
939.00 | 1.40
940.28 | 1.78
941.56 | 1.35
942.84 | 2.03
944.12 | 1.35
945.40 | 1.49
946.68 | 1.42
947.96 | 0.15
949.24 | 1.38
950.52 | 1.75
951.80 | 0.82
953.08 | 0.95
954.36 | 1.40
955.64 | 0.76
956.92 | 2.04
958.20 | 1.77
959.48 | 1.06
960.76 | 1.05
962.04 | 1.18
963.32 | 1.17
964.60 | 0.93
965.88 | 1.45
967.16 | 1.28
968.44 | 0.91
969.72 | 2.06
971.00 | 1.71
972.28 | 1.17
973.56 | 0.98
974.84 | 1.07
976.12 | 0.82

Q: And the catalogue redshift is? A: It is 1.33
